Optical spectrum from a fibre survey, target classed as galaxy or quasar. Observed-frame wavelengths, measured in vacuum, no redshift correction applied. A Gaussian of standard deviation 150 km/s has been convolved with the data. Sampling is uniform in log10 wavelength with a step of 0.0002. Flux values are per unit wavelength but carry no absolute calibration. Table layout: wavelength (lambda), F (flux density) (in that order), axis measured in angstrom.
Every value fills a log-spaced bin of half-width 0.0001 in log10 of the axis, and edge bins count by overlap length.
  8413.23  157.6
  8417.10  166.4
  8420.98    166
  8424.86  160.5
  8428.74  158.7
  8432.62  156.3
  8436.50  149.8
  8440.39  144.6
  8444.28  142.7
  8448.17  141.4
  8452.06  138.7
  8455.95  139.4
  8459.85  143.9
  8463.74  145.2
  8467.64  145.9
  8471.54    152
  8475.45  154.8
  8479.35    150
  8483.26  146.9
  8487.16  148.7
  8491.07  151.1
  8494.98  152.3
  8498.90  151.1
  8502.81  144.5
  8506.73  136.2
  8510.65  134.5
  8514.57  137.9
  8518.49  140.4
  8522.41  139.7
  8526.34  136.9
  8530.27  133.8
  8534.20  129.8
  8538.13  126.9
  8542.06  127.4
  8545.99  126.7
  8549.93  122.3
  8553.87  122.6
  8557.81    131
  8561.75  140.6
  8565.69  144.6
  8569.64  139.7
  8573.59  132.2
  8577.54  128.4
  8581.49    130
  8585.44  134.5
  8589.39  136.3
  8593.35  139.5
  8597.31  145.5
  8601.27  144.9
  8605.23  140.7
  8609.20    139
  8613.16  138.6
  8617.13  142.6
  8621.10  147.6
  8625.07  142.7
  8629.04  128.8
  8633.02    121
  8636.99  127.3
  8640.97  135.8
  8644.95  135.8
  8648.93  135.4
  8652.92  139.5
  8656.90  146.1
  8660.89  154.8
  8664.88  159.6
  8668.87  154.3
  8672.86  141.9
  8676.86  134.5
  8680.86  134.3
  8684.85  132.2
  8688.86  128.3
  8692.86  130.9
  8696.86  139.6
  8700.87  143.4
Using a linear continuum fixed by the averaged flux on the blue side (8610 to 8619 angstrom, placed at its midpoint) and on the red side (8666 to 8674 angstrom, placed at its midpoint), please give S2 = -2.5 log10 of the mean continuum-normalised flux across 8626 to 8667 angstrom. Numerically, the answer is 0.06 mag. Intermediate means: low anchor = 140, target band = 139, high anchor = 150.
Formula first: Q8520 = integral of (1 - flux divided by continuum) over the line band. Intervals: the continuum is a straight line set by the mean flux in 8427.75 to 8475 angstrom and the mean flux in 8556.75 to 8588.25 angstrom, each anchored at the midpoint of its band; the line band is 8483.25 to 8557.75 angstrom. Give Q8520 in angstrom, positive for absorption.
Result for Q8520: 1.8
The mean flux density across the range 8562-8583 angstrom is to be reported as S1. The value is 136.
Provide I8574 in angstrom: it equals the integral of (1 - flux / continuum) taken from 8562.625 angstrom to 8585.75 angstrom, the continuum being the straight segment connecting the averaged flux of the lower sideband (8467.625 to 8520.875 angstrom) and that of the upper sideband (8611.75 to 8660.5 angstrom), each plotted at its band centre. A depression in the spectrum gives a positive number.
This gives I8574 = 1.0 angstrom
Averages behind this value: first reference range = 146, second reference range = 137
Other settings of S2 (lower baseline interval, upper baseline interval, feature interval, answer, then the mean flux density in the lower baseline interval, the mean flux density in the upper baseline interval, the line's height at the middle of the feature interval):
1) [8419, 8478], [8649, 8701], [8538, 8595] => 0.10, 149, 141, 145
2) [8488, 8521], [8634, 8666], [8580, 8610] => 0.02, 144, 141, 142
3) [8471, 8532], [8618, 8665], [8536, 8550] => 0.13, 144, 139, 143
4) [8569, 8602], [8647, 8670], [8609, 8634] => 0.03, 136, 148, 142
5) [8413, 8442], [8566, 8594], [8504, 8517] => 0.06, 158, 135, 145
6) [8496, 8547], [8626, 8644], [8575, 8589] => 0.01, 136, 130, 133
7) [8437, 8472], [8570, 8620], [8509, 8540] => 0.05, 144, 138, 141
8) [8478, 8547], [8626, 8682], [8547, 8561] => 0.11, 140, 139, 140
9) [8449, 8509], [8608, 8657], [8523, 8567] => 0.09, 147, 137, 142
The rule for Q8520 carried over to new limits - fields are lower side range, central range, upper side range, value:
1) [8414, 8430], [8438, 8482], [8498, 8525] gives 2.18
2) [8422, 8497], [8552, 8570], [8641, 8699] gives 1.15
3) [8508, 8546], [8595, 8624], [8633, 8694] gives -1.22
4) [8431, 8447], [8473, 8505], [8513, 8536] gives -1.97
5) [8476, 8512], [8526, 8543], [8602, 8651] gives 1.54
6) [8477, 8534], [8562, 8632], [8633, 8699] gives 1.08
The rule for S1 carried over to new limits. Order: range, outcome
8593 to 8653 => 138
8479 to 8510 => 147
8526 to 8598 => 133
